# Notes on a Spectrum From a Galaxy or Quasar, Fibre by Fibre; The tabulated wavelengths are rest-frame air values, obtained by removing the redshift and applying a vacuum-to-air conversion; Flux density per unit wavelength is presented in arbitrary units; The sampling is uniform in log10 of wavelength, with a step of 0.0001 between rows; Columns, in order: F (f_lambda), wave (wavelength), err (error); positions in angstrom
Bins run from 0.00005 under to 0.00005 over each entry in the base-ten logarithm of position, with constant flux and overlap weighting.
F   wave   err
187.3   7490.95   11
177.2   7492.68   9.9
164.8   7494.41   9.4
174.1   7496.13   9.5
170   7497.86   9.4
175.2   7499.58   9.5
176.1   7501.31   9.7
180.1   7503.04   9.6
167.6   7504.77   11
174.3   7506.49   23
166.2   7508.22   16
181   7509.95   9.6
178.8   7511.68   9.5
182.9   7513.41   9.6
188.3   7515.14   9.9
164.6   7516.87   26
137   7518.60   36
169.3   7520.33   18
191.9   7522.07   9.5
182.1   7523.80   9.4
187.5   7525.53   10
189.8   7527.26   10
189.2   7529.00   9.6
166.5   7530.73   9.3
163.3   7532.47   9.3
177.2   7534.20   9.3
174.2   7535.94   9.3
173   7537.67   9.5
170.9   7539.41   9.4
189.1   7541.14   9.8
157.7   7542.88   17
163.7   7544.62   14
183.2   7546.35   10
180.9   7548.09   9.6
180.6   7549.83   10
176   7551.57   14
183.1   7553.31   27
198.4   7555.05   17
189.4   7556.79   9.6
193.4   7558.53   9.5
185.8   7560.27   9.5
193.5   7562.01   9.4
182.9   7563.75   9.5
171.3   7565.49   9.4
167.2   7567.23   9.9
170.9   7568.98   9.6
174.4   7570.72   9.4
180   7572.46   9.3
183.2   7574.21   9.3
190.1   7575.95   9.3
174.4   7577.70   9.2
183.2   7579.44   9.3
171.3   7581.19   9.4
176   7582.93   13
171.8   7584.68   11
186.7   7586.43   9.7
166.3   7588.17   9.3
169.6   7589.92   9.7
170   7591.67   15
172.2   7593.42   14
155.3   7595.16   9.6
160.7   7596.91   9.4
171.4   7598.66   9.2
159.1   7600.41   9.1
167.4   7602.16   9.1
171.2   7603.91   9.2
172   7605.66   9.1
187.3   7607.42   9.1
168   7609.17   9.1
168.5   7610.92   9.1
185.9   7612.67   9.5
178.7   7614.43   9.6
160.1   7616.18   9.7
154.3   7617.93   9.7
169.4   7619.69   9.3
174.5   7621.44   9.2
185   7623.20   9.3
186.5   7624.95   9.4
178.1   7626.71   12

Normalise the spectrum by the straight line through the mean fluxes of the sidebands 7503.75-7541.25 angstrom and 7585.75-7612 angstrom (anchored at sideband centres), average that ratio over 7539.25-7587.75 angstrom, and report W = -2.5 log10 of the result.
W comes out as -0.04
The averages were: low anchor 175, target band 180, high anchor 170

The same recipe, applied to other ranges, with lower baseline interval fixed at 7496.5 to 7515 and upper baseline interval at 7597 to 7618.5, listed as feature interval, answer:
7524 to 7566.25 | -0.04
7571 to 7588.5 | -0.04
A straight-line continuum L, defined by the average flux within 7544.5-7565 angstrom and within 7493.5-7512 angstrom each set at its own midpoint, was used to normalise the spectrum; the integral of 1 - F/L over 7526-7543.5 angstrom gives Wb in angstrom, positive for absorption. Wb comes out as 0.46 angstrom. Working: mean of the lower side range 173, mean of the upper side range 185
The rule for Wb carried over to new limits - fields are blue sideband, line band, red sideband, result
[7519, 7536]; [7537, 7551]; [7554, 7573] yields 0.4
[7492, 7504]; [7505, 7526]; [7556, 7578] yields 0.1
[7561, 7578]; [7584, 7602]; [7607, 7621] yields 0.7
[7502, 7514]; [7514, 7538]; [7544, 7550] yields 0.1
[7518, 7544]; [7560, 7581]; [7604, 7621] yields -0.7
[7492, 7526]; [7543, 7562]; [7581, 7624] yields -1.1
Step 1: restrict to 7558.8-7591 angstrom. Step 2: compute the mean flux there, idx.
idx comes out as 178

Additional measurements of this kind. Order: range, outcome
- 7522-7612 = 176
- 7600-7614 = 173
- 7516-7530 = 176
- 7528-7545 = 173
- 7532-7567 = 179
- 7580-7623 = 171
